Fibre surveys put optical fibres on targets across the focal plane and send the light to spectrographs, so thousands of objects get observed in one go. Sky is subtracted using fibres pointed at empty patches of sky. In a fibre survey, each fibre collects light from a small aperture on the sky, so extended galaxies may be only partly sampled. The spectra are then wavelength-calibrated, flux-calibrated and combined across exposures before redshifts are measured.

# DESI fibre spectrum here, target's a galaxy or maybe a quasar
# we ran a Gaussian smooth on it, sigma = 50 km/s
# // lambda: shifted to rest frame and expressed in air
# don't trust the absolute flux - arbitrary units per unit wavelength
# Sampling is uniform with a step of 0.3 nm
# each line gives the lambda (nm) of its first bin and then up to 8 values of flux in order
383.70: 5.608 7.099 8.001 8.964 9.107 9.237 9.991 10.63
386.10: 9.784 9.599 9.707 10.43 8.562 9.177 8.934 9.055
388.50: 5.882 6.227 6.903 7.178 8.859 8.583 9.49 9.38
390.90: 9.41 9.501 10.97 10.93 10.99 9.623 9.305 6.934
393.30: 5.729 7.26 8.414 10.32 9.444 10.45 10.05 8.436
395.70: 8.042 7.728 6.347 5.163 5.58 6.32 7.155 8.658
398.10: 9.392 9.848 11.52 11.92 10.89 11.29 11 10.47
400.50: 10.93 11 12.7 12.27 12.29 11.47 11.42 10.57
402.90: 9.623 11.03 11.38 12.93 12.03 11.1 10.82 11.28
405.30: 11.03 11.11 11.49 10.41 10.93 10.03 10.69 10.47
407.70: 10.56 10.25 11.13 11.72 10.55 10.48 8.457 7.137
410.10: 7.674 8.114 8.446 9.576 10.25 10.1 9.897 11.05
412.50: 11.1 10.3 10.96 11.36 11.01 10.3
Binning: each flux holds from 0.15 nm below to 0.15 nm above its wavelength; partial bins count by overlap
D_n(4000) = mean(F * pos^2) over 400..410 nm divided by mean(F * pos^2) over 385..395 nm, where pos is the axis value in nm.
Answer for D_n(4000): 1.3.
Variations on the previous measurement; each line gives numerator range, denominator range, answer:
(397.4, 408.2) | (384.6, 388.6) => 1.28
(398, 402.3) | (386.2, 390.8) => 1.40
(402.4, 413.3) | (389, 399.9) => 1.25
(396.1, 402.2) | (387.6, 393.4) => 1.18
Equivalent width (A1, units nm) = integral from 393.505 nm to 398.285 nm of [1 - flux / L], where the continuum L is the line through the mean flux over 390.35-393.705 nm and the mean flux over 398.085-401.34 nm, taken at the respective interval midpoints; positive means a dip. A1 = 0.95 nm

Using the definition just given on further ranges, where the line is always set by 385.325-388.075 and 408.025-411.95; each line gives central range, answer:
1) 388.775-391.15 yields 0.30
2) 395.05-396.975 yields 0.47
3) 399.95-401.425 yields -0.28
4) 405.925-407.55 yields -0.18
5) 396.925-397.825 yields 0.25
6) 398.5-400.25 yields -0.29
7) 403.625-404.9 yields -0.29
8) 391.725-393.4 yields 0.12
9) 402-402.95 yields -0.12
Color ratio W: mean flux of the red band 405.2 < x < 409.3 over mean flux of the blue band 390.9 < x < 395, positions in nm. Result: 1.17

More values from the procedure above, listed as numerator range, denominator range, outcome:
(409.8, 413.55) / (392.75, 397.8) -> 1.26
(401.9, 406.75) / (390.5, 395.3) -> 1.20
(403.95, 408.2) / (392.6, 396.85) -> 1.35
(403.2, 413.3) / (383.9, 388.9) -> 1.17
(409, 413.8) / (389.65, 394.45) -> 1.07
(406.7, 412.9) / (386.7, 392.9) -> 1.10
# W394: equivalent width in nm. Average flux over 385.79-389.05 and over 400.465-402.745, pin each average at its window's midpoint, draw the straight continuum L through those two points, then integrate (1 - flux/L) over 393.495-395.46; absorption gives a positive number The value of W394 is 0.18 nm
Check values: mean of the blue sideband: 8.77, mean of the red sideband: 11.6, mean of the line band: 9.28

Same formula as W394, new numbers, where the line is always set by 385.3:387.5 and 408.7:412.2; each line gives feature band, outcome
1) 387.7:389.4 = 0.403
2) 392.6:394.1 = 0.323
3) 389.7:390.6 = 0.060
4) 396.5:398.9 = 0.364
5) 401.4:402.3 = -0.230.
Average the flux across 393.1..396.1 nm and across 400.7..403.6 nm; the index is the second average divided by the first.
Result 1.33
